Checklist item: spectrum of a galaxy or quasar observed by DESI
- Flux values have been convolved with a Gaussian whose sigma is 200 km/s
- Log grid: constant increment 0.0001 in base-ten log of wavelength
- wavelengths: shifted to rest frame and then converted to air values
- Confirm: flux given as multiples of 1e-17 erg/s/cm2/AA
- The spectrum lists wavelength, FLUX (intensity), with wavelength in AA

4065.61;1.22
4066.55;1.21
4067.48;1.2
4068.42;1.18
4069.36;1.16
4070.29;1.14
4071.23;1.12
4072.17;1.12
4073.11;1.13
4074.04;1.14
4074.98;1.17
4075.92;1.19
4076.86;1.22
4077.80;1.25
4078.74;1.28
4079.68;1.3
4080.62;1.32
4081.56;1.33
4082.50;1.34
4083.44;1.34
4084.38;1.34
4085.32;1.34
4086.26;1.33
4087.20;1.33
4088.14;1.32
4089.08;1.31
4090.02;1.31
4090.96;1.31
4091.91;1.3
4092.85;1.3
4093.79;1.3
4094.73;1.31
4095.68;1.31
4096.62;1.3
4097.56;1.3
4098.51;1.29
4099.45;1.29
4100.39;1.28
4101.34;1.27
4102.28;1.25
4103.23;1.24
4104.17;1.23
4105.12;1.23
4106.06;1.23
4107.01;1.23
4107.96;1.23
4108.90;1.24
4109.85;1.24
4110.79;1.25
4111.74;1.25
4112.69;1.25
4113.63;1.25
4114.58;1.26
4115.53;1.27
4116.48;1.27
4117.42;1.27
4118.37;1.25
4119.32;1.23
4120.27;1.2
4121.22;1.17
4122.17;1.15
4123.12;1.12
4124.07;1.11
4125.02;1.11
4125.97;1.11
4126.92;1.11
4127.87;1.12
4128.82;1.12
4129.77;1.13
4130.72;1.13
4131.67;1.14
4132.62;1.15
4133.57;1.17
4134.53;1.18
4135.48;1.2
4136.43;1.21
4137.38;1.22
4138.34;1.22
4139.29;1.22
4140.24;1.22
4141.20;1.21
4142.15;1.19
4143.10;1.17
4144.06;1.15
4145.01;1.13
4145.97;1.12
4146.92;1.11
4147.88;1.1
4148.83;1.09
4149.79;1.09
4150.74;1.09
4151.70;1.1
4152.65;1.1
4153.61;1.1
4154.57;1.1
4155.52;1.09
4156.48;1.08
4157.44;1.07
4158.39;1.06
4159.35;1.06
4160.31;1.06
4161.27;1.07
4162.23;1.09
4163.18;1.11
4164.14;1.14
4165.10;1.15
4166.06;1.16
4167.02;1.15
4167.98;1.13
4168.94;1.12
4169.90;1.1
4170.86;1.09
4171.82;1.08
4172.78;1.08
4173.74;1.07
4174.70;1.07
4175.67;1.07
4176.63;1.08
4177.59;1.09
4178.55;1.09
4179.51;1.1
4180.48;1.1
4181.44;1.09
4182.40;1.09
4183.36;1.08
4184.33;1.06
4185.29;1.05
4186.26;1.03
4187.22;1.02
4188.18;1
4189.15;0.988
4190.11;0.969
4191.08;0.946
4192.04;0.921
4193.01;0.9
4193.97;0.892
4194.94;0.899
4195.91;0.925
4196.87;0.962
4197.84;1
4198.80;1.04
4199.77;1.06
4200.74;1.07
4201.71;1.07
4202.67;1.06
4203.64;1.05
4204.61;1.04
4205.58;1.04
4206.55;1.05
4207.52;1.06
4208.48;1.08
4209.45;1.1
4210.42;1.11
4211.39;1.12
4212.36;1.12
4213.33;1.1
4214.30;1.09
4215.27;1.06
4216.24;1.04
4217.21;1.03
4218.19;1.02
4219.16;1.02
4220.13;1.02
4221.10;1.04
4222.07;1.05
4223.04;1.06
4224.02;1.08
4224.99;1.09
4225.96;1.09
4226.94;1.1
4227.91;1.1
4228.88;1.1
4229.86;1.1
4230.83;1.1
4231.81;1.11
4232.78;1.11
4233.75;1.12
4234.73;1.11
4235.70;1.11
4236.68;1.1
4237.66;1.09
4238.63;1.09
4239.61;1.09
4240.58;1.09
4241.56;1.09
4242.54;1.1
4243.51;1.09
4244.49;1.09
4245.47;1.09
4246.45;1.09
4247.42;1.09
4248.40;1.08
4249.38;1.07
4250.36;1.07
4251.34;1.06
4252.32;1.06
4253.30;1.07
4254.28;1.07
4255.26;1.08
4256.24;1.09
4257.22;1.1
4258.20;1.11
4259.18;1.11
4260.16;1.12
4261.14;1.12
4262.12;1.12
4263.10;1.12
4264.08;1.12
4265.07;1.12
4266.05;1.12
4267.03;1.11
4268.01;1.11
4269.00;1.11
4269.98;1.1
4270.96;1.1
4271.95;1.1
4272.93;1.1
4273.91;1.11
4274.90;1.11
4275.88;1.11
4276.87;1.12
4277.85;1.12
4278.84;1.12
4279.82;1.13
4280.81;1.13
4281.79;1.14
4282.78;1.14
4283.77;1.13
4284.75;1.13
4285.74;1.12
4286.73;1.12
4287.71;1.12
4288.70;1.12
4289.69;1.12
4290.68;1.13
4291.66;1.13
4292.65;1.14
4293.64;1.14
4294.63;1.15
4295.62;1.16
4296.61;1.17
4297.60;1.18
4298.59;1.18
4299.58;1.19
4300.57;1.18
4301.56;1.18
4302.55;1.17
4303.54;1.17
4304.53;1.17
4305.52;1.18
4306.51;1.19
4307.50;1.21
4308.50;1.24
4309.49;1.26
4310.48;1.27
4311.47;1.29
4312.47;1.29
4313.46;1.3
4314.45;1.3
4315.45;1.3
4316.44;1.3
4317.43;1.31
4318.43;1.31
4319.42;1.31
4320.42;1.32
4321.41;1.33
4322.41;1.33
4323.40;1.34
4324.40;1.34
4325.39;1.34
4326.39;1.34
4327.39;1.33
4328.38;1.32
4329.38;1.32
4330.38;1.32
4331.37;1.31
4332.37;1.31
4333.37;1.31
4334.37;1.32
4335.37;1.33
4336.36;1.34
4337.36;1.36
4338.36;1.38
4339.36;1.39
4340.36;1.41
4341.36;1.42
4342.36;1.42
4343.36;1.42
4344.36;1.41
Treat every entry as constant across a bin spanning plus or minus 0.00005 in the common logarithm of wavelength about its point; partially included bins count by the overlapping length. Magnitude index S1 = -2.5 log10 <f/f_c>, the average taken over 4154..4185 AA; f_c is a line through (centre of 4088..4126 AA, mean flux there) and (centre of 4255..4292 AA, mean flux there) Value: 0.10 mag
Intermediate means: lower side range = 1.25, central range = 1.09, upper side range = 1.12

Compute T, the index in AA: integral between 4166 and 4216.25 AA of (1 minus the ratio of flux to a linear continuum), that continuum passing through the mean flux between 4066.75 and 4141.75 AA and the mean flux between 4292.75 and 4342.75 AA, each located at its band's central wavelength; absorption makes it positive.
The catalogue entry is 8.0 AA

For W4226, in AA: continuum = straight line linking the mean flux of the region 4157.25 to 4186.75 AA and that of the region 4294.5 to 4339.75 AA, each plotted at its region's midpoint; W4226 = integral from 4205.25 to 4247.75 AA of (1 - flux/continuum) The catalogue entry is 2.8 AA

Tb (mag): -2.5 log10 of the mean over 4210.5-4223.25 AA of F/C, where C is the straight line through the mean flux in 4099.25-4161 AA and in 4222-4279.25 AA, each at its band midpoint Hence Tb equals 0.06 mag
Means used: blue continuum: 1.17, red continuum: 1.1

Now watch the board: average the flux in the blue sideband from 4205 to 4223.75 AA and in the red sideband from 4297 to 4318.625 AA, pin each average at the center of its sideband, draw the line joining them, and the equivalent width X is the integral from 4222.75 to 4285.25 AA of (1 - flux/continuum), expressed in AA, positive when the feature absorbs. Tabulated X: 1.83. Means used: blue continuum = 1.06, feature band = 1.1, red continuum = 1.23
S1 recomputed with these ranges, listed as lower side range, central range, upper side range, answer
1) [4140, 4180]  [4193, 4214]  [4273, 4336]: 0.10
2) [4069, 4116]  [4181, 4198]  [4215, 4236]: 0.14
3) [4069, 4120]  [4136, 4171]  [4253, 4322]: 0.10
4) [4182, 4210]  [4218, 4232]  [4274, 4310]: -0.02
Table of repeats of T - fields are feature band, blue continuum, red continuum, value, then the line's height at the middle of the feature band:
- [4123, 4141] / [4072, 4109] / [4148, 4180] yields 0.2 AA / 1.17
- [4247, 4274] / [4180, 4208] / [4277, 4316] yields 0.6 AA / 1.12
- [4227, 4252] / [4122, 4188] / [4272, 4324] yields 1.4 AA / 1.16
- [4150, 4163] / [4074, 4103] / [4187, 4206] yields 0.2 AA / 1.1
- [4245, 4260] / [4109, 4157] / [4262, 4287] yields 0.6 AA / 1.13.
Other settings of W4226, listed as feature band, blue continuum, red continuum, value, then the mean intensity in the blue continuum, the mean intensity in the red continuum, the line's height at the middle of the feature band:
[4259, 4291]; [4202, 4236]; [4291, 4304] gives 0.6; 1.08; 1.16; 1.14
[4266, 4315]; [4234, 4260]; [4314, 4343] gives 2.5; 1.09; 1.34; 1.22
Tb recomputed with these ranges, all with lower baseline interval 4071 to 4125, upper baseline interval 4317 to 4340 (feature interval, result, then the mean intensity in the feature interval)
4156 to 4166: 0.17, 1.09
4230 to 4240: 0.18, 1.1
